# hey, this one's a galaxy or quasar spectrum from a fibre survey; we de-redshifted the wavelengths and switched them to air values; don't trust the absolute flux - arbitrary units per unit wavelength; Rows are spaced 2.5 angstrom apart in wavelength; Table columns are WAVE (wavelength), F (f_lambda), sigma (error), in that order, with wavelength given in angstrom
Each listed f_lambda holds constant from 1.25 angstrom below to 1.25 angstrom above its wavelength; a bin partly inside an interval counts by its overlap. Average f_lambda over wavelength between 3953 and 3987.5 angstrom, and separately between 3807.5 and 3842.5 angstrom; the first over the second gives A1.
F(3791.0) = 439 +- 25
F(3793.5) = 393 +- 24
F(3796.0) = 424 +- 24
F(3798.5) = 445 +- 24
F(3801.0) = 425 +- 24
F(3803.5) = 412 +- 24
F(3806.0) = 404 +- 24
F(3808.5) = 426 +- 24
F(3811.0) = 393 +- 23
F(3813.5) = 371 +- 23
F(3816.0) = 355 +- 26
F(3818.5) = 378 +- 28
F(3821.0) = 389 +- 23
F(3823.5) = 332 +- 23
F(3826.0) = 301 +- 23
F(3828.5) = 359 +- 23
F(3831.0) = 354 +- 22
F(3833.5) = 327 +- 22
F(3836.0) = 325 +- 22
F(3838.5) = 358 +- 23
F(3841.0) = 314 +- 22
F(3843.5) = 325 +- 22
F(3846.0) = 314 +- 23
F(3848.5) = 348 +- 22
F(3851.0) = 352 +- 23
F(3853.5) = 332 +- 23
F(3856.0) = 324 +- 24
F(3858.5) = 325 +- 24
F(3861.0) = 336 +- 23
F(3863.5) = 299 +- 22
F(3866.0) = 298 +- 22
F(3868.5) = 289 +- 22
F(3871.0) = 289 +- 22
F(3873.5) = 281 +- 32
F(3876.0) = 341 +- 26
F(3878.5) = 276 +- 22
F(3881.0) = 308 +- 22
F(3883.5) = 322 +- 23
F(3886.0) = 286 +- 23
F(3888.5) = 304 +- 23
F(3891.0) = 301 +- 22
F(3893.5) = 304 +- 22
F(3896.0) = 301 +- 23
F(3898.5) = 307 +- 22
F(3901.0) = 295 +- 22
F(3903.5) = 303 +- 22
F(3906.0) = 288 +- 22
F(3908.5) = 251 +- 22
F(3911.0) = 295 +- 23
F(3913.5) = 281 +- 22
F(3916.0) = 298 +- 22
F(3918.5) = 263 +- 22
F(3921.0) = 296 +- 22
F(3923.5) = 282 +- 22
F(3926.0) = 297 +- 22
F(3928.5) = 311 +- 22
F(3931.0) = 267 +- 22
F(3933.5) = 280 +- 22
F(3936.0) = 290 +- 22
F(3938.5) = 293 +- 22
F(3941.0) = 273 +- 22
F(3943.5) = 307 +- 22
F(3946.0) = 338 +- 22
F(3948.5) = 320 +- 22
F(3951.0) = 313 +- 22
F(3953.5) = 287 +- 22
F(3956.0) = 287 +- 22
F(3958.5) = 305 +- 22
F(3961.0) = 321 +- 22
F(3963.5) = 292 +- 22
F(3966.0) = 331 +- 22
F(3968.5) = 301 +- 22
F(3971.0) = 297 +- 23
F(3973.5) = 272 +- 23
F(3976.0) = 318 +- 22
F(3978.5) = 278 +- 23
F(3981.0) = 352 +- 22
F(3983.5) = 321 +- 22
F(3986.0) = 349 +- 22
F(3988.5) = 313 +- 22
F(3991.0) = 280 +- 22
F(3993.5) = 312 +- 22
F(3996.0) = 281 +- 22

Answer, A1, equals 0.87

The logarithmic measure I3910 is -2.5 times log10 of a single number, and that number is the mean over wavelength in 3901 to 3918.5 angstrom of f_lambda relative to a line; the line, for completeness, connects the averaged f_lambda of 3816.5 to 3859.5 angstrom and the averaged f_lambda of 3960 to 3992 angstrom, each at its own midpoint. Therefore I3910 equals 0.14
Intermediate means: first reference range 339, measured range 285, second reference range 310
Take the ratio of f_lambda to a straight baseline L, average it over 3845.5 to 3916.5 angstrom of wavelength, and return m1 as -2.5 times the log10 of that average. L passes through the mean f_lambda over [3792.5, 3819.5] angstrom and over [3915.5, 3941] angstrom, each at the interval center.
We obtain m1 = 0.089 mag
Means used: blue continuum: 403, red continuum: 287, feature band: 305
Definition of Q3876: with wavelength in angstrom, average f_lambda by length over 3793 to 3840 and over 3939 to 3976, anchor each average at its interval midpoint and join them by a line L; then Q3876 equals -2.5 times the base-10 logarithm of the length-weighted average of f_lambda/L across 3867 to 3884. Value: 0.16 mag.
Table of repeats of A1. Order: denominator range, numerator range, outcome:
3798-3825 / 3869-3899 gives 0.77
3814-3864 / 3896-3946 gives 0.86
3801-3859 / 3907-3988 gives 0.84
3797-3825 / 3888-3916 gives 0.75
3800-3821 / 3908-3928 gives 0.72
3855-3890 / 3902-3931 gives 0.94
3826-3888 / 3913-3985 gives 0.94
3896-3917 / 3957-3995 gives 1.06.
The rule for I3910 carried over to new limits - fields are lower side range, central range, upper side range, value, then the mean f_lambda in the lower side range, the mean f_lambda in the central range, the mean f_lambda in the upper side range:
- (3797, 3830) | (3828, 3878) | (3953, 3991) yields 0.13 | 384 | 323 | 308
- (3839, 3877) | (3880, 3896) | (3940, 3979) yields 0.04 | 318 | 304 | 303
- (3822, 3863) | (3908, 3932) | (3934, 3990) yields 0.11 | 333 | 285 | 307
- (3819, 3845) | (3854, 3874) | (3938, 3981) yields 0.08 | 339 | 307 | 304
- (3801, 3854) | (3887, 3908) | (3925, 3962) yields 0.08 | 358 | 298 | 299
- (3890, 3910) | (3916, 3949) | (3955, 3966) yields 0.02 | 294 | 293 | 305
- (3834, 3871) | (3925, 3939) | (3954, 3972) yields 0.07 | 323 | 289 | 304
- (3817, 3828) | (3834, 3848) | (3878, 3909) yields 0.03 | 351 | 328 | 297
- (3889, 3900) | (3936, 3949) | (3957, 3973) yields 0.00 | 303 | 304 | 306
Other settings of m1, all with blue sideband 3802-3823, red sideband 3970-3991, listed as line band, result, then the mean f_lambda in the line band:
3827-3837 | 0.119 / 341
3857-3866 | 0.157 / 317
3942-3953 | 0.034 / 316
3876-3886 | 0.172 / 305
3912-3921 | 0.201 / 283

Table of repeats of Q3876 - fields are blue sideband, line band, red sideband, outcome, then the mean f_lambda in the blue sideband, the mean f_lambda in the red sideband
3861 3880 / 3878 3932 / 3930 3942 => -0.013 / 299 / 281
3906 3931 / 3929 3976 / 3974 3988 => 0.018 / 285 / 320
